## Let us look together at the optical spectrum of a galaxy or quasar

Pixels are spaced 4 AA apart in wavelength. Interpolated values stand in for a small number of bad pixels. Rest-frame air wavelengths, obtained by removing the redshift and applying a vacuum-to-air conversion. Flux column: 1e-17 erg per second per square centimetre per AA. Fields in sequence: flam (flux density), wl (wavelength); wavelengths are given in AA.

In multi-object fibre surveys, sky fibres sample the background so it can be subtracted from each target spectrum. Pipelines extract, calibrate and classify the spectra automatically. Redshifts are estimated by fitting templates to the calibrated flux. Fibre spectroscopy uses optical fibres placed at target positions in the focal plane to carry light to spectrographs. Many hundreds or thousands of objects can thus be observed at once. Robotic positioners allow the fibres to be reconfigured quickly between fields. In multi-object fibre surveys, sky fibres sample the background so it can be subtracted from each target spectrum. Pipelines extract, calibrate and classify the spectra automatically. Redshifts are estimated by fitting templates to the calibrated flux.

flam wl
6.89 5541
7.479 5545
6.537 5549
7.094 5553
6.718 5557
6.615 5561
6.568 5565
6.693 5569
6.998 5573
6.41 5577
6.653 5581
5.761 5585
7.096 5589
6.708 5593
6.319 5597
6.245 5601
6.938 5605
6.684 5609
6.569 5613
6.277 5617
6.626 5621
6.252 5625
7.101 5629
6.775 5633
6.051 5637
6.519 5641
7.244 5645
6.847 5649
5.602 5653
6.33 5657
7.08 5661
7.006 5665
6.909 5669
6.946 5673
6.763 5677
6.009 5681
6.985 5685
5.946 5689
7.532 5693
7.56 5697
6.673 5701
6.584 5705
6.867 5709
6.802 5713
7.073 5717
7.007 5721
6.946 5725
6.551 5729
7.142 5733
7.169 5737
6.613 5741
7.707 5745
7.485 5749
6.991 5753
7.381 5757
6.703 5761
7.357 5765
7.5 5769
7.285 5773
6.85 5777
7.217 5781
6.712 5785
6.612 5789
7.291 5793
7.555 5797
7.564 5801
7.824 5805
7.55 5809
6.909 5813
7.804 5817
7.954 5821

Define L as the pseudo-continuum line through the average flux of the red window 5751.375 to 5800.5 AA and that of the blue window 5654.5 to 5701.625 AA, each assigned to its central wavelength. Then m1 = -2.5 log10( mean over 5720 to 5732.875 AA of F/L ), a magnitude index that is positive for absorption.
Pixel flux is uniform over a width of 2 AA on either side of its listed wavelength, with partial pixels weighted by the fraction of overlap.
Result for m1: 0.02 mag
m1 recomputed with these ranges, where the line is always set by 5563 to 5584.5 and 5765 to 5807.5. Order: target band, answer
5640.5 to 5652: 0.00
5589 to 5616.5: 0.01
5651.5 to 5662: 0.09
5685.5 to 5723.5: 0.02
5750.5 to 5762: 0.01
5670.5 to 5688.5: 0.05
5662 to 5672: -0.01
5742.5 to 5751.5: -0.06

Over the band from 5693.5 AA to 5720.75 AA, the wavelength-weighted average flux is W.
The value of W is 6.97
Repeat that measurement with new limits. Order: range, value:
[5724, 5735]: 6.87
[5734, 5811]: 7.23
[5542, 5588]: 6.7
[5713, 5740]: 6.95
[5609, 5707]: 6.67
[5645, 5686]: 6.67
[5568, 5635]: 6.59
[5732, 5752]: 7.22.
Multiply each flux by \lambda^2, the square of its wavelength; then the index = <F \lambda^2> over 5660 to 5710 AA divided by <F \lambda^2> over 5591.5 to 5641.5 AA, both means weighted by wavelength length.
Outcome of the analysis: 1.1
